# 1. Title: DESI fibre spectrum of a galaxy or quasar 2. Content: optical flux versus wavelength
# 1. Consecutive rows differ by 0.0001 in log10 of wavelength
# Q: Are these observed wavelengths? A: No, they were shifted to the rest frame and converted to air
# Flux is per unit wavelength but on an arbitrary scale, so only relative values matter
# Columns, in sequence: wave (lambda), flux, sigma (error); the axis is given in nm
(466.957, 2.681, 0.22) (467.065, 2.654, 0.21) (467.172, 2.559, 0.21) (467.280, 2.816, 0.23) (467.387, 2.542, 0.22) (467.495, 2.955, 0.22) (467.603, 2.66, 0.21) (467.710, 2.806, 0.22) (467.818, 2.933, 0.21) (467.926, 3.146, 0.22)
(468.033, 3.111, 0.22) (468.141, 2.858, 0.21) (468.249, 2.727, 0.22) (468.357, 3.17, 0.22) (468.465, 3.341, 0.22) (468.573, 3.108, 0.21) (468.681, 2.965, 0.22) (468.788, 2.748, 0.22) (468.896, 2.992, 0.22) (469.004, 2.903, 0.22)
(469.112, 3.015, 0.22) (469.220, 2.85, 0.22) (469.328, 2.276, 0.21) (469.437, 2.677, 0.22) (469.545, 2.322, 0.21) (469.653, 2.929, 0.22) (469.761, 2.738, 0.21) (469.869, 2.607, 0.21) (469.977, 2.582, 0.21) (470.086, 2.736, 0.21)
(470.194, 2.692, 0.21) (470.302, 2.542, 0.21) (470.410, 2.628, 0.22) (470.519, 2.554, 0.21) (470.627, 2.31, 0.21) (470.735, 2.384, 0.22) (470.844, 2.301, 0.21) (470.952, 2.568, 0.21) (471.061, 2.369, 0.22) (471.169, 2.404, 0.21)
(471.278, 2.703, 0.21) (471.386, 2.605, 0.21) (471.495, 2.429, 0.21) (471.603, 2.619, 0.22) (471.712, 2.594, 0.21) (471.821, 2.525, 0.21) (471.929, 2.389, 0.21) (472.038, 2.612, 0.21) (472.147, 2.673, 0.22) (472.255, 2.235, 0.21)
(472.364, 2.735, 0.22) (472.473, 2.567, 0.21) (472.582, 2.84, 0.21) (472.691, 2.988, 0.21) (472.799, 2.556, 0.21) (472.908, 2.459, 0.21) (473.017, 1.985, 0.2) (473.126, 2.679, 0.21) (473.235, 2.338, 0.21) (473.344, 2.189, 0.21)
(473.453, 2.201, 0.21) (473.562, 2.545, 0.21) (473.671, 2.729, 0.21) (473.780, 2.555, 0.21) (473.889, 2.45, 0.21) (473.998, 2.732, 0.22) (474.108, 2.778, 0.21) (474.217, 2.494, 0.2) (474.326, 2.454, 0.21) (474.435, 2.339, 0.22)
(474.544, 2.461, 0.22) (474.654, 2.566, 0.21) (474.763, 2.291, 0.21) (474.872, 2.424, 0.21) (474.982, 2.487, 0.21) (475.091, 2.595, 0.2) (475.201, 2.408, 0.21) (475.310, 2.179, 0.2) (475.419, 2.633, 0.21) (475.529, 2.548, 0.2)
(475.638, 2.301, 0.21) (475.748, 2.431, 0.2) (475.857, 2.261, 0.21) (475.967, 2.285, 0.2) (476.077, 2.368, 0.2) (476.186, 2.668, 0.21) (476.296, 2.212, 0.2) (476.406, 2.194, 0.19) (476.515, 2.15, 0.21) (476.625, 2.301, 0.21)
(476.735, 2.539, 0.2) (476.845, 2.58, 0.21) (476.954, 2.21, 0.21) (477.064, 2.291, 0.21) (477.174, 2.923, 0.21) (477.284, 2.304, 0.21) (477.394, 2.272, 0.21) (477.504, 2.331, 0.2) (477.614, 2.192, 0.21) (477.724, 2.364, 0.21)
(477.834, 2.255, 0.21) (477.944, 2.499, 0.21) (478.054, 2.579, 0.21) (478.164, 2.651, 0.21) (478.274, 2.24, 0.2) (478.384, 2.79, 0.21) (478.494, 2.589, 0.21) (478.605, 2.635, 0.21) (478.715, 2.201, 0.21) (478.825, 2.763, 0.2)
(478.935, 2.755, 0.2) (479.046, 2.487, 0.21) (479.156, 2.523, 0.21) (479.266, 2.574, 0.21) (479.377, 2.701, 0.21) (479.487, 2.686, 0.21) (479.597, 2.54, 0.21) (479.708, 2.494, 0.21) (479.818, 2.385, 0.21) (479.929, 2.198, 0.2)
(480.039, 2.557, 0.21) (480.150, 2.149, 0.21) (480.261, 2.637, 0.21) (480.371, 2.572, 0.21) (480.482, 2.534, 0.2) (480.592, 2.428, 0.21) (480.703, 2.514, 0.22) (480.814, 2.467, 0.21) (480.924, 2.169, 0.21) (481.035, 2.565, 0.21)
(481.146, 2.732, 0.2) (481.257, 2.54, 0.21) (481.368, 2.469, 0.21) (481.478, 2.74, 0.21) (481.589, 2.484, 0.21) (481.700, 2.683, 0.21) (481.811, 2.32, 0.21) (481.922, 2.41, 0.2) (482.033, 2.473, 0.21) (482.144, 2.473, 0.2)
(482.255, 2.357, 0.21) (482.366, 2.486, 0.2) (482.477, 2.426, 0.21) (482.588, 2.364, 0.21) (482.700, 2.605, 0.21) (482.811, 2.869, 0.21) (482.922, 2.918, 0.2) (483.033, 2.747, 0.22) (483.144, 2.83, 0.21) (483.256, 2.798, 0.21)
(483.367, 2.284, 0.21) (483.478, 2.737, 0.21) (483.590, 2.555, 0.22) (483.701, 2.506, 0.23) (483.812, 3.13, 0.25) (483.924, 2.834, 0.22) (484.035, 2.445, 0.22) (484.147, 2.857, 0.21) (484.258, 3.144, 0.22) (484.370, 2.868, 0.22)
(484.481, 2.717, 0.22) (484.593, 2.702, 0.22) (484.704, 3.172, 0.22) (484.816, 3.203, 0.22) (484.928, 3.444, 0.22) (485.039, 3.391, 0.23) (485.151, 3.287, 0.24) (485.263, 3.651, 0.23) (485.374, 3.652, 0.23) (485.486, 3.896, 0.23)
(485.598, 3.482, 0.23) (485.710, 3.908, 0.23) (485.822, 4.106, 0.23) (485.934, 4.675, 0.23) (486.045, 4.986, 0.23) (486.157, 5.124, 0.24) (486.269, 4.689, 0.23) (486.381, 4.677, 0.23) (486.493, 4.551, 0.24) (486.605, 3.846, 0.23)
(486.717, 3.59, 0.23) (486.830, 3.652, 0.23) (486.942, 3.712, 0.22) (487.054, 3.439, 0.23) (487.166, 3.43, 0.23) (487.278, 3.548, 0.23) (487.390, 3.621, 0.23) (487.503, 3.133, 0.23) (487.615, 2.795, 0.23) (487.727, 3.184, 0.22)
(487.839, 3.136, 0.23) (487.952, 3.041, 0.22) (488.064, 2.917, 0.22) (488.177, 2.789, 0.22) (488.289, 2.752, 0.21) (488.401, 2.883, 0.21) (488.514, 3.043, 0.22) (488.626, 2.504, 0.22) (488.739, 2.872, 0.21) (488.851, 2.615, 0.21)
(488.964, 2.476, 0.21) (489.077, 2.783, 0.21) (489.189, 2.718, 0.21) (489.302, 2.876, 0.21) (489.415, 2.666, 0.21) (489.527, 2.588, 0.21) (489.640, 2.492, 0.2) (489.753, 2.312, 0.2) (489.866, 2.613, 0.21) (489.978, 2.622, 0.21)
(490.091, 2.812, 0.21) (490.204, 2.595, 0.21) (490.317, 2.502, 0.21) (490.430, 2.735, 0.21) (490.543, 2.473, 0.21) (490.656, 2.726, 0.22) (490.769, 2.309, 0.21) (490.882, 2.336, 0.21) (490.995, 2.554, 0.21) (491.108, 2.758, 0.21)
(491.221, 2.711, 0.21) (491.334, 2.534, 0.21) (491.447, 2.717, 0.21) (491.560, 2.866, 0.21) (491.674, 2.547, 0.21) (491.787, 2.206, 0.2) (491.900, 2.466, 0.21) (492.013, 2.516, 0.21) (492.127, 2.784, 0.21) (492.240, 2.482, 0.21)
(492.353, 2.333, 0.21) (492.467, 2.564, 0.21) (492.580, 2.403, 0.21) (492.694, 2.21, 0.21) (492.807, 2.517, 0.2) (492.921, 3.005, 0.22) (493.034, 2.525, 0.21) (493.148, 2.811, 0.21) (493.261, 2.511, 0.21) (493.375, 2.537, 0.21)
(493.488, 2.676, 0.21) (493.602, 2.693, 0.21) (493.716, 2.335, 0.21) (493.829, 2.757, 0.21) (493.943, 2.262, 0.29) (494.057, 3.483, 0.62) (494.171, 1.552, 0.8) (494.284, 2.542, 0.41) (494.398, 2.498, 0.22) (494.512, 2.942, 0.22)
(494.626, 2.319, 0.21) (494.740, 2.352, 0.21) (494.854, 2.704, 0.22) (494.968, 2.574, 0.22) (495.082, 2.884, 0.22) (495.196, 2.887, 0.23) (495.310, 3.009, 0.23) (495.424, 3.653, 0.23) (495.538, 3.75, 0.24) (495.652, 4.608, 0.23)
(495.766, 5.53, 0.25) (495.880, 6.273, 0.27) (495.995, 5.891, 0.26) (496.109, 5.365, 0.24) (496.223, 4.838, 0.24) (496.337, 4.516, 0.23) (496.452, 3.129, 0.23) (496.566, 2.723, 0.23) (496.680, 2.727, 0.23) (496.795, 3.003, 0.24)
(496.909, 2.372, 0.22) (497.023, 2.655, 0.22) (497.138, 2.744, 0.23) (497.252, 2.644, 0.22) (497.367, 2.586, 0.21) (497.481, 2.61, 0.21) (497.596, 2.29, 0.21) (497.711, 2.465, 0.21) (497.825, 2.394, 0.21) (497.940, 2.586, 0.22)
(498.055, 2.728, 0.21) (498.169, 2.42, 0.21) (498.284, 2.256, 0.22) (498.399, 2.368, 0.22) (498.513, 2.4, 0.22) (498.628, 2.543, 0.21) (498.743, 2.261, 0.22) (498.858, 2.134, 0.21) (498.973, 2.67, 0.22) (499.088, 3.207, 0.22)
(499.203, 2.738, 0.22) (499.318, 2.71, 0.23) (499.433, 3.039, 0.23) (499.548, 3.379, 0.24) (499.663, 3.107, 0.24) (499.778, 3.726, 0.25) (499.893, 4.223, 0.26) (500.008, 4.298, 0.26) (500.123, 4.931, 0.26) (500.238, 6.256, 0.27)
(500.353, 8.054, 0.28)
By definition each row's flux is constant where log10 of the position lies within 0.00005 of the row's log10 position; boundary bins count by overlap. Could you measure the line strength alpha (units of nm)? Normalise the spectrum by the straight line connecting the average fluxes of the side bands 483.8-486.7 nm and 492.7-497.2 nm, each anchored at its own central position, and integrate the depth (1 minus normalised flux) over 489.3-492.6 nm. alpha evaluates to 0.78 nm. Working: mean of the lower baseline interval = 3.64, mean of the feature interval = 2.57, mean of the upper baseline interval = 3.17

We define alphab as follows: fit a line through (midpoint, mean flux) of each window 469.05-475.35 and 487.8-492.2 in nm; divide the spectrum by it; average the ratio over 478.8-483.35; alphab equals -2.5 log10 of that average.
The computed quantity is 0.02 mag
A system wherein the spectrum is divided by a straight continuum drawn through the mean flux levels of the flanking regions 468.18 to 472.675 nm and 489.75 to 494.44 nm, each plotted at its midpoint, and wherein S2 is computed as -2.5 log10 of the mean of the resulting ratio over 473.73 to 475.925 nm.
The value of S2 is 0.07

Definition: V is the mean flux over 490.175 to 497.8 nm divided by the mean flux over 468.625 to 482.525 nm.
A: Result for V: 1.16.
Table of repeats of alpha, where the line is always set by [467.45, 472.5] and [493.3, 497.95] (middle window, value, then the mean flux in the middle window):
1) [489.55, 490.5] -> 0.14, 2.58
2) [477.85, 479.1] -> 0.13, 2.55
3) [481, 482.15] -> 0.14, 2.54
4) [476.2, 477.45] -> 0.20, 2.37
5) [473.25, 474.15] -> 0.08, 2.51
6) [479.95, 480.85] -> 0.13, 2.47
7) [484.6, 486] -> -0.32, 3.63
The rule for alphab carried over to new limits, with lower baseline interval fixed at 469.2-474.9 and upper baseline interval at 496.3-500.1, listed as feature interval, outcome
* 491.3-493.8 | 0.09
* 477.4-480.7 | 0.05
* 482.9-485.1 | -0.07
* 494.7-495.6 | -0.07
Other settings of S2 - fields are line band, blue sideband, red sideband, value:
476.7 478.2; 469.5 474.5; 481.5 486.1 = 0.14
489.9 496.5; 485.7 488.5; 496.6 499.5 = 0.02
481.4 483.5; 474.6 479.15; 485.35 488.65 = 0.20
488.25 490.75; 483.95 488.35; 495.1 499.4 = 0.27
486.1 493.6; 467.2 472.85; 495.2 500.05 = 0.07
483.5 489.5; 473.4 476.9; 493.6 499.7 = -0.20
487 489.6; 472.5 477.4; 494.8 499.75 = -0.03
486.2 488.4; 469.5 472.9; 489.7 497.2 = -0.23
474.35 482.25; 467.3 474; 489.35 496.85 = 0.12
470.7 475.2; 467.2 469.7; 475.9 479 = 0.06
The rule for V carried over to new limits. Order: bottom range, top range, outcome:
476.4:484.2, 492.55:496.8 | 1.27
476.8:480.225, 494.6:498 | 1.35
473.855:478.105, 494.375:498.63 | 1.31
